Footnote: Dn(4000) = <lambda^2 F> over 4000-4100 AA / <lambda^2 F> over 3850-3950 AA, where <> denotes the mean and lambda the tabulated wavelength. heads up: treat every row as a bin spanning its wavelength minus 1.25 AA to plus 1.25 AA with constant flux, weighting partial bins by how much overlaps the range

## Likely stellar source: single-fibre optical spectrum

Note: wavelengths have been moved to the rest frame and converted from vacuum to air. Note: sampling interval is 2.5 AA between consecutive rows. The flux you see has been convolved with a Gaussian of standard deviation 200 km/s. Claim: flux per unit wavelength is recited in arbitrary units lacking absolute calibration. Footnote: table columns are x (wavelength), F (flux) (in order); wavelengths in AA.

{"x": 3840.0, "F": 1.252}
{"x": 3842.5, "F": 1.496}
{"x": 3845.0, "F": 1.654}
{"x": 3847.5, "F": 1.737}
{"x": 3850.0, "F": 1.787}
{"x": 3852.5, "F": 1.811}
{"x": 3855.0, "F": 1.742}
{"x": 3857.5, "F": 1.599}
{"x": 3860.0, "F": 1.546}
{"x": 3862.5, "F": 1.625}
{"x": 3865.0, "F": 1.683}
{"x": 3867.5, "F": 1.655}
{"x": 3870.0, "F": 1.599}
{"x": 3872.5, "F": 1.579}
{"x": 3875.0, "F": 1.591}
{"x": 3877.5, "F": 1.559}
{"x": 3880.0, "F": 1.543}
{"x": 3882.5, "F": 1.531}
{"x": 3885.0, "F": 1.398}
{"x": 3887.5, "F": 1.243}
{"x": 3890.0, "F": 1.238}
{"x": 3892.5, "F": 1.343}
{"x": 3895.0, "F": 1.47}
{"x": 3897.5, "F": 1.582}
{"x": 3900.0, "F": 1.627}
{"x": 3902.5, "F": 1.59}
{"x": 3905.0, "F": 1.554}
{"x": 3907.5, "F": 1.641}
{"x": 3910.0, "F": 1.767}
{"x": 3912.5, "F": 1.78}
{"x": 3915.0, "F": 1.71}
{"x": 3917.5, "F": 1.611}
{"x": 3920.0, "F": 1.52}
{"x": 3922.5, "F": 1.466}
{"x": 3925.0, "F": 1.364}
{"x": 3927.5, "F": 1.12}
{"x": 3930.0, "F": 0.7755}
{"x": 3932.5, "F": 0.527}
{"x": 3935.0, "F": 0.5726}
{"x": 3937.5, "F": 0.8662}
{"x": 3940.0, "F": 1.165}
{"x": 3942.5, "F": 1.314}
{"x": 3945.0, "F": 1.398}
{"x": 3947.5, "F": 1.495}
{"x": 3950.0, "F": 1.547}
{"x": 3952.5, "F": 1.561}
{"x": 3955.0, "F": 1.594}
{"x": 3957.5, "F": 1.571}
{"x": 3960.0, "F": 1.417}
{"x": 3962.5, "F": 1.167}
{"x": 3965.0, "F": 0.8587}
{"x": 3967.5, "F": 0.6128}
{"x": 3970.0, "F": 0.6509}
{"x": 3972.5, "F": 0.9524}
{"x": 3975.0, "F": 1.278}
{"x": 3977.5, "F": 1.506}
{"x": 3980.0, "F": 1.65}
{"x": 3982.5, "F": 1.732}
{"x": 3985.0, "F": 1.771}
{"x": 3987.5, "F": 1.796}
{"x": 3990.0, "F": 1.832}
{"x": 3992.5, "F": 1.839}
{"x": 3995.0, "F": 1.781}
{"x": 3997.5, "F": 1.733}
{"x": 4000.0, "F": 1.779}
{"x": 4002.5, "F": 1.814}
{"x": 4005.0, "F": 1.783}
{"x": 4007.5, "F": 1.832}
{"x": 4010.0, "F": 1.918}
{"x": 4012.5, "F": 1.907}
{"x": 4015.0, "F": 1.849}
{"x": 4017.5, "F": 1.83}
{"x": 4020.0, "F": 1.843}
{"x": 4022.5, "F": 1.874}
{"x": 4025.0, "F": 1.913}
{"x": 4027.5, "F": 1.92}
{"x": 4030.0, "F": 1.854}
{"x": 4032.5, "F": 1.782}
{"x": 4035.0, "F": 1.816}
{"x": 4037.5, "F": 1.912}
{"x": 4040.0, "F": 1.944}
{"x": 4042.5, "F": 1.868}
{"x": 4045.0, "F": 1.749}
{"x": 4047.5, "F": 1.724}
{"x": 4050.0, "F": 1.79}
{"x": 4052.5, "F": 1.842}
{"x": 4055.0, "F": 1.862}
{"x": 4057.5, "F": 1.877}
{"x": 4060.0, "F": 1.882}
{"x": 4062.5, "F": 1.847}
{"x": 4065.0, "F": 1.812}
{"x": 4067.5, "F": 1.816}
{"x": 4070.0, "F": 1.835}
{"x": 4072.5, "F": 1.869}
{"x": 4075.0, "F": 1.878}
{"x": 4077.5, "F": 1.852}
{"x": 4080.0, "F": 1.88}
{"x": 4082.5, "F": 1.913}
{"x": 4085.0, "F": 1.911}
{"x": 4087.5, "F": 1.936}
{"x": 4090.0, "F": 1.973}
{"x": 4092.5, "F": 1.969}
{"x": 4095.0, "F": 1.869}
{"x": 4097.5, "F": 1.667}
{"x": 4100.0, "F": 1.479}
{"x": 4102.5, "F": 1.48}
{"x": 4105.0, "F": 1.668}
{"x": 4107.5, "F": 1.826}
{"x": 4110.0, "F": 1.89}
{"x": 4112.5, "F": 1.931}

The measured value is 1.38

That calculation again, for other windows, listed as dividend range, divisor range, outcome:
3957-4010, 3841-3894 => 1.02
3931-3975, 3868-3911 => 0.77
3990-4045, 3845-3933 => 1.29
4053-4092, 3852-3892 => 1.34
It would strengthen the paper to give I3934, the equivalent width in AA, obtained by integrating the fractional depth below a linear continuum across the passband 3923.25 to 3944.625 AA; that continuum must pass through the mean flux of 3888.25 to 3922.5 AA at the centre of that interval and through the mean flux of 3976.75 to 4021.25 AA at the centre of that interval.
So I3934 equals 8.4 AA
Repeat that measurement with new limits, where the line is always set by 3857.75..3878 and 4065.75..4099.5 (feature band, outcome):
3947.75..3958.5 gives 0.9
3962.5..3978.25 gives 6.9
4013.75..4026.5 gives -0.5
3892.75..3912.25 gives 0.6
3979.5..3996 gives -0.2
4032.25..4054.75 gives -0.1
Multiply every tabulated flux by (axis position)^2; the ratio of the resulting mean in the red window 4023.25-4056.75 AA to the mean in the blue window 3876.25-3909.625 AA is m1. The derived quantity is 1.33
